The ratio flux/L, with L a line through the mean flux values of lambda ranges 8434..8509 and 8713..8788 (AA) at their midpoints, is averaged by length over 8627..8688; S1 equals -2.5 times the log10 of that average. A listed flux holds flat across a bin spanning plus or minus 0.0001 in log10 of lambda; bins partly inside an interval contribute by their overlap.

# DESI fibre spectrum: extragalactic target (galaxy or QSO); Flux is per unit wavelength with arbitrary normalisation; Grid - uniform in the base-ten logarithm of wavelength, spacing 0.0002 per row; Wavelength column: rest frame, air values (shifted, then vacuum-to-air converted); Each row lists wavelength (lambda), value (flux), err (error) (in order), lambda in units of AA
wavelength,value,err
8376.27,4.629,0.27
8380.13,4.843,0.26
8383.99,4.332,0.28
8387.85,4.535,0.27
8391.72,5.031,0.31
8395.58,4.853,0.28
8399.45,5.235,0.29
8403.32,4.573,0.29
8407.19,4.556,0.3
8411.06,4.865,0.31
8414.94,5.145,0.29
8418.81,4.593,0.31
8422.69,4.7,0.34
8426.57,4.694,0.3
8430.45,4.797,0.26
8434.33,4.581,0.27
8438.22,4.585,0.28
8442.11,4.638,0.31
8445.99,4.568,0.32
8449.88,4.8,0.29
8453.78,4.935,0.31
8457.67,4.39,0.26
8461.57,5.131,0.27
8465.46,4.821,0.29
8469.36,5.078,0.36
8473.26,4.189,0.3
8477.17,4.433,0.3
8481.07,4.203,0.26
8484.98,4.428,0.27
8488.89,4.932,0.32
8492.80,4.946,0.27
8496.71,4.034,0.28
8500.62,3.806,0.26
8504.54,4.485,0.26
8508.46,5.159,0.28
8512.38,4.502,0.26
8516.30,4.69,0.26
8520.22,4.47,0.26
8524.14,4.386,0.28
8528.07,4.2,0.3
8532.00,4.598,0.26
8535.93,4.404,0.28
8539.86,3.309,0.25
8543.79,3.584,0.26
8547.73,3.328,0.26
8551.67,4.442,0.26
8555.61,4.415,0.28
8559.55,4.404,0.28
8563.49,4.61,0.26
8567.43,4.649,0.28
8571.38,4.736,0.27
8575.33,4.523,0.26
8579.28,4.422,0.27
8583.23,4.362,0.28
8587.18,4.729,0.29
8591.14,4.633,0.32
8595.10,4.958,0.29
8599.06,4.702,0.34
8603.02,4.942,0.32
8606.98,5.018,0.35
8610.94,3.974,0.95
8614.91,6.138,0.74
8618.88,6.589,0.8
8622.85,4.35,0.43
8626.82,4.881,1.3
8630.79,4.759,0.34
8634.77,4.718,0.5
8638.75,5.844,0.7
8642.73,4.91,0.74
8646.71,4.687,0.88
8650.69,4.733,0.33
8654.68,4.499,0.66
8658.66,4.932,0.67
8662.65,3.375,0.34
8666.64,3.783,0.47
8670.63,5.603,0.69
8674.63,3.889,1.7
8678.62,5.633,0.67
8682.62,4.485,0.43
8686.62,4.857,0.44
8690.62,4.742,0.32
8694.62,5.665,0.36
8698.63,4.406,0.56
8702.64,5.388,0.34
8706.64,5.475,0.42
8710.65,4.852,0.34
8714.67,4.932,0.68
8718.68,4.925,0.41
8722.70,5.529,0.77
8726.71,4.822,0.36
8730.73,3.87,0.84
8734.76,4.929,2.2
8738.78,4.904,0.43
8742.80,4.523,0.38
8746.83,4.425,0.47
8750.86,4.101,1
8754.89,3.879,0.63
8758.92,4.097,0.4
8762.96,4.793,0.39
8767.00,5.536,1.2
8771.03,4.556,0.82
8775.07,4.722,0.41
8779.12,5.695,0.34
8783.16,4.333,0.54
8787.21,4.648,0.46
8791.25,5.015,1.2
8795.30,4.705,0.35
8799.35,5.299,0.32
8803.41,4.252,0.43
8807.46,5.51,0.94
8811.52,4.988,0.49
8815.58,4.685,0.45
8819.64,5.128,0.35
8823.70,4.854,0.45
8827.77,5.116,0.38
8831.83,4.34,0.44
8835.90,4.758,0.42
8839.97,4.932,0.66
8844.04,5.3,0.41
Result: -0.01 mag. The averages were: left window 4.6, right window 4.7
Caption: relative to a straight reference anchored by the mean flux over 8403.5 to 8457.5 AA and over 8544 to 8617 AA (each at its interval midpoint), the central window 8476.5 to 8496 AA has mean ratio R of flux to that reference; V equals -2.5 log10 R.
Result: 0.02 mag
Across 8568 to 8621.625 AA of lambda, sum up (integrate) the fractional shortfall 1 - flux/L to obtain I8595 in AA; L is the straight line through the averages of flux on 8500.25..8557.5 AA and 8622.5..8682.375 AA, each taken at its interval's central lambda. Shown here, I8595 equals -4.6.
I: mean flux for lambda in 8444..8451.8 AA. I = 4.69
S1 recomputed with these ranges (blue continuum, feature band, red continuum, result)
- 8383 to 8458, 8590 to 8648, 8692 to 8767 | -0.06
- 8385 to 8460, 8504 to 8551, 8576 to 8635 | 0.13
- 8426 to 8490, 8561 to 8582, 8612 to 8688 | 0.05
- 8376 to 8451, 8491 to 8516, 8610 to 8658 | 0.08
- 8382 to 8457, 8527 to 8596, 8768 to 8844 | 0.11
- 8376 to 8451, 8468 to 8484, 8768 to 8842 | 0.07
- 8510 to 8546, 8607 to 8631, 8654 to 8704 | -0.14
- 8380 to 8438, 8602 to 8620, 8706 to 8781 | -0.12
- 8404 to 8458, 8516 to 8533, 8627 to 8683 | 0.06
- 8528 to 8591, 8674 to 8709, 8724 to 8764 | -0.14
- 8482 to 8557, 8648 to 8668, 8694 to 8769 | 0.08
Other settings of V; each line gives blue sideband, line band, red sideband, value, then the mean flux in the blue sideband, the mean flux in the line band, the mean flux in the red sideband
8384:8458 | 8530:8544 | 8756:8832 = 0.19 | 4.74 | 4.02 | 4.86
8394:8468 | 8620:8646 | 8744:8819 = -0.05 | 4.76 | 4.96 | 4.74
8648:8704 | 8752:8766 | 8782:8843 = 0.11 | 4.71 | 4.34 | 4.85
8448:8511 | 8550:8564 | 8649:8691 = 0.03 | 4.61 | 4.45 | 4.59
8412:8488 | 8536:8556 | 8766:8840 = 0.23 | 4.67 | 3.82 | 4.89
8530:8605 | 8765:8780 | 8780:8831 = -0.06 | 4.41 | 5.08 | 4.88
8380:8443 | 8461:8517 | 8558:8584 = 0.02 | 4.74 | 4.57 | 4.54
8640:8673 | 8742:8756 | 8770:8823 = 0.13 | 4.59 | 4.23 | 4.89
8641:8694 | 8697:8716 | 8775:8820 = -0.07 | 4.65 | 5.02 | 4.91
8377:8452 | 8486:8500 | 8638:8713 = 0.05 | 4.73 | 4.55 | 4.81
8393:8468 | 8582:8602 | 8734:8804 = 0.01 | 4.77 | 4.7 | 4.69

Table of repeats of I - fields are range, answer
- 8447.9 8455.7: 4.86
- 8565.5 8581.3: 4.58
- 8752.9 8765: 4.26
